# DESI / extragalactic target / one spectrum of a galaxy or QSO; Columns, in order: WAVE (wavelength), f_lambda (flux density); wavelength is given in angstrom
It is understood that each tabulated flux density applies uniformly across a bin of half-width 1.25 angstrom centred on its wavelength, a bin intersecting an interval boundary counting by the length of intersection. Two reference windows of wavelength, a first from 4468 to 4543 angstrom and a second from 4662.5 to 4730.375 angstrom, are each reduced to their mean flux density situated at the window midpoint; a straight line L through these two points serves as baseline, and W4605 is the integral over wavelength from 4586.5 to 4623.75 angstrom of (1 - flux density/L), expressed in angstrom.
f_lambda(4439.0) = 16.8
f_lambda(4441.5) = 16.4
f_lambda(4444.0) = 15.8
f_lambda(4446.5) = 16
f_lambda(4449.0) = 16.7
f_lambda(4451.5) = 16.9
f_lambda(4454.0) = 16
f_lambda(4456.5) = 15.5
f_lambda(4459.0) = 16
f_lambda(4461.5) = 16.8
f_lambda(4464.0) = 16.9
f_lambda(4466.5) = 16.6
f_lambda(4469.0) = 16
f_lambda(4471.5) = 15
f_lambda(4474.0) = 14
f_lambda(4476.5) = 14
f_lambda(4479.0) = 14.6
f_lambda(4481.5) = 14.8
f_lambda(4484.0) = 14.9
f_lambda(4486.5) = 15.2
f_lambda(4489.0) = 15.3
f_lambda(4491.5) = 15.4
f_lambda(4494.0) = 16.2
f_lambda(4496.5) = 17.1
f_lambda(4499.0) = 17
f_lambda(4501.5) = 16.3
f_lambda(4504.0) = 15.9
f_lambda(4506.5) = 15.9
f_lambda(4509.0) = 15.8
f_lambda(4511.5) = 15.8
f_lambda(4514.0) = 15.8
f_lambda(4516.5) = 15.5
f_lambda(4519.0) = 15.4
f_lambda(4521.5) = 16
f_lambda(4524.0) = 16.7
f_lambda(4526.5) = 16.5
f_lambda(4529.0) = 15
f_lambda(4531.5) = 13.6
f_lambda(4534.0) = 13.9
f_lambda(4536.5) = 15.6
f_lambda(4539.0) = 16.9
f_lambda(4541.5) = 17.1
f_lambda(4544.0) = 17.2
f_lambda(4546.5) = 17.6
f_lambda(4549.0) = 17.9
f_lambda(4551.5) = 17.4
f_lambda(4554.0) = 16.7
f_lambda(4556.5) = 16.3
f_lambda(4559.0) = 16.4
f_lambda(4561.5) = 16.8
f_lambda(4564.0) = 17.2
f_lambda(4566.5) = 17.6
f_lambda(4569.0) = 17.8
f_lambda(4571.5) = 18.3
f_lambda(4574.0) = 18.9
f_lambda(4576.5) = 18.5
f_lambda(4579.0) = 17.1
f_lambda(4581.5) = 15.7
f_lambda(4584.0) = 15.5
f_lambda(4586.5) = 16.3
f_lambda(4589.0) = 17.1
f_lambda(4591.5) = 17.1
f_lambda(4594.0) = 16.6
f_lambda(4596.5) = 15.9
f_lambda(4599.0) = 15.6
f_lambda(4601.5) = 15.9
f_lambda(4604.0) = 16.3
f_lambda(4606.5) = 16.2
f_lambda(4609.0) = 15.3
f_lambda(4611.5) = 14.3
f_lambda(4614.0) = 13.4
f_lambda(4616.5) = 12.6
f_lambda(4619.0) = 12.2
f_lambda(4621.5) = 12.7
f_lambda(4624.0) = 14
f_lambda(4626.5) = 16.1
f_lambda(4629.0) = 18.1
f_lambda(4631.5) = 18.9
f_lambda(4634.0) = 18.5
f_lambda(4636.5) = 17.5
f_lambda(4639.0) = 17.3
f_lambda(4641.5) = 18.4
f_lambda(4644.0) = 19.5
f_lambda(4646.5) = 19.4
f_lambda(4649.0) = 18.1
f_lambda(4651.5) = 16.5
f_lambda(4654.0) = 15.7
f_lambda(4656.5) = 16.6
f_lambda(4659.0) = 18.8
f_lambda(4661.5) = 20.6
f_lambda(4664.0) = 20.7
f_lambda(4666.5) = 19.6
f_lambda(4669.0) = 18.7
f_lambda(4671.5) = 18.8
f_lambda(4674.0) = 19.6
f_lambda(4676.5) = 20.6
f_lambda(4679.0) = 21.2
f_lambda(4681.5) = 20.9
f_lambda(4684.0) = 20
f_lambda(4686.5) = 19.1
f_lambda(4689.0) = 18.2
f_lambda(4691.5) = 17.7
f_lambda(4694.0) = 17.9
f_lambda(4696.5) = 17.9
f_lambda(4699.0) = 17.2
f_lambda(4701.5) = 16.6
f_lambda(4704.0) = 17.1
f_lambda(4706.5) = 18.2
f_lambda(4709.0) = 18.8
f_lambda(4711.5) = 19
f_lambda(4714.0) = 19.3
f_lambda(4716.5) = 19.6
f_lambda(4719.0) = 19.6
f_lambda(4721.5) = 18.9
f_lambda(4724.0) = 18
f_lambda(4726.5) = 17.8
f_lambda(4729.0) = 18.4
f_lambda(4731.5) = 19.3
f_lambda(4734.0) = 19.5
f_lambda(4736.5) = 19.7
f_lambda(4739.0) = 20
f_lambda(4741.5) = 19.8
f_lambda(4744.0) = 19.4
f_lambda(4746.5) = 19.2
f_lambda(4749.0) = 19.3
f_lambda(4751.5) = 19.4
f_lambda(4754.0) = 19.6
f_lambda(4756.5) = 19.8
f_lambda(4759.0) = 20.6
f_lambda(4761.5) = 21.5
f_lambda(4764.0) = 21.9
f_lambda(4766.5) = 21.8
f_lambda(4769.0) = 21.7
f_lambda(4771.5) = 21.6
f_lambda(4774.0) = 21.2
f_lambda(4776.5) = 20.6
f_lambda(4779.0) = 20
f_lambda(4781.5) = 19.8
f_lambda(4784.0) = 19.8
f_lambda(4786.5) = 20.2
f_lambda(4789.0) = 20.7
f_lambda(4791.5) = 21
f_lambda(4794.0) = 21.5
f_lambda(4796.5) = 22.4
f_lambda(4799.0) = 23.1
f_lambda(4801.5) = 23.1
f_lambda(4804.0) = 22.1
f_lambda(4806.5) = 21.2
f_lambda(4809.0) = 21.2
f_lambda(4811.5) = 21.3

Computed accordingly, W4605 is 4.7 angstrom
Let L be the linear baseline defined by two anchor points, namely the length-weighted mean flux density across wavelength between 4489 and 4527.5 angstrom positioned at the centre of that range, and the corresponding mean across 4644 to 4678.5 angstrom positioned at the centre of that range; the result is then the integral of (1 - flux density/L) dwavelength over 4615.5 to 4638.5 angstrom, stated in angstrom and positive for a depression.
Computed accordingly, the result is 3.2 angstrom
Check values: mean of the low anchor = 16.1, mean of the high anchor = 18.8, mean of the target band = 15.7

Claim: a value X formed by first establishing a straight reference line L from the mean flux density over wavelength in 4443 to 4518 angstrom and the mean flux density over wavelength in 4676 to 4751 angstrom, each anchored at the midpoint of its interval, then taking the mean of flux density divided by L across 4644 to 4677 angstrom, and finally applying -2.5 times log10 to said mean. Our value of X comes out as -0.03 mag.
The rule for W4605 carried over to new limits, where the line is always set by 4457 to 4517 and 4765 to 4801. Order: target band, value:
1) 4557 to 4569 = 0.0 angstrom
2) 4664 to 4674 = -0.1 angstrom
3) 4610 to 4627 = 4.3 angstrom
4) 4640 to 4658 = 0.9 angstrom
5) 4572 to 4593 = 0.5 angstrom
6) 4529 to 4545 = 1.0 angstrom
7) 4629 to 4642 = 0.2 angstrom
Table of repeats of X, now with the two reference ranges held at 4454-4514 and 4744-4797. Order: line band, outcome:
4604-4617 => 0.22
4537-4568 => -0.01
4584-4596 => 0.06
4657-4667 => -0.05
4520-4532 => 0.05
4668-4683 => -0.06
